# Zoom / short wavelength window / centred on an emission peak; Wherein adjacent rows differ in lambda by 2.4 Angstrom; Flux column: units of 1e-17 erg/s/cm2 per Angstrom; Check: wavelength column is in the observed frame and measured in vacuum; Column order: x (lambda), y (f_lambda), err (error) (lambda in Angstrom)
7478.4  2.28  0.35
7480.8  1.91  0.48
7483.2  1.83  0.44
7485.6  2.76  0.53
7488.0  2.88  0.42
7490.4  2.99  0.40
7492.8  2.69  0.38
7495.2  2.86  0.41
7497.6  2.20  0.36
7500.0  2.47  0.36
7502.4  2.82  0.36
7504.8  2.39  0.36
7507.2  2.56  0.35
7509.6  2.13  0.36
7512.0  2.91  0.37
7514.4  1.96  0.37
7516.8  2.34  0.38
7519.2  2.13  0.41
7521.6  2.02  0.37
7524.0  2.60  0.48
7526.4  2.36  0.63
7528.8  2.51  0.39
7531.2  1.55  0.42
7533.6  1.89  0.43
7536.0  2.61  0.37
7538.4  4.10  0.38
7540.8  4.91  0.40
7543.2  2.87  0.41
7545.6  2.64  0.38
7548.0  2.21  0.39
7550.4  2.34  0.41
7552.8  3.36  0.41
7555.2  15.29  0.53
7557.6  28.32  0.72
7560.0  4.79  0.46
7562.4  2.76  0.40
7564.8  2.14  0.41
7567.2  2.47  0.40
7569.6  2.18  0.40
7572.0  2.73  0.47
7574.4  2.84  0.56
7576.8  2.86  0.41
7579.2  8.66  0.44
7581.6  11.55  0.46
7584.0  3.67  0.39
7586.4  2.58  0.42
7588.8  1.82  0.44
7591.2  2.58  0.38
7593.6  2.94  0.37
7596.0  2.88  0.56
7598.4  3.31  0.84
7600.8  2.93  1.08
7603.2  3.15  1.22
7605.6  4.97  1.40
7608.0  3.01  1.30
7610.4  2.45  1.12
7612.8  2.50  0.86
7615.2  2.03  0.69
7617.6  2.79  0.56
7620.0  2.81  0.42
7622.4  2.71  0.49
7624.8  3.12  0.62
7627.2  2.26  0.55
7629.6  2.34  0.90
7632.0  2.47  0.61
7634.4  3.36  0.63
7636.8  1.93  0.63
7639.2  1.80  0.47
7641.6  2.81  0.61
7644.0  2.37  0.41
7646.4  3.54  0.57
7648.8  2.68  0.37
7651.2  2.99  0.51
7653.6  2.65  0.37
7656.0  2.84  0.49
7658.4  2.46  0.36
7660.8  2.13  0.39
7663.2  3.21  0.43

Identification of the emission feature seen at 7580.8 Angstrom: [N II] 6583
